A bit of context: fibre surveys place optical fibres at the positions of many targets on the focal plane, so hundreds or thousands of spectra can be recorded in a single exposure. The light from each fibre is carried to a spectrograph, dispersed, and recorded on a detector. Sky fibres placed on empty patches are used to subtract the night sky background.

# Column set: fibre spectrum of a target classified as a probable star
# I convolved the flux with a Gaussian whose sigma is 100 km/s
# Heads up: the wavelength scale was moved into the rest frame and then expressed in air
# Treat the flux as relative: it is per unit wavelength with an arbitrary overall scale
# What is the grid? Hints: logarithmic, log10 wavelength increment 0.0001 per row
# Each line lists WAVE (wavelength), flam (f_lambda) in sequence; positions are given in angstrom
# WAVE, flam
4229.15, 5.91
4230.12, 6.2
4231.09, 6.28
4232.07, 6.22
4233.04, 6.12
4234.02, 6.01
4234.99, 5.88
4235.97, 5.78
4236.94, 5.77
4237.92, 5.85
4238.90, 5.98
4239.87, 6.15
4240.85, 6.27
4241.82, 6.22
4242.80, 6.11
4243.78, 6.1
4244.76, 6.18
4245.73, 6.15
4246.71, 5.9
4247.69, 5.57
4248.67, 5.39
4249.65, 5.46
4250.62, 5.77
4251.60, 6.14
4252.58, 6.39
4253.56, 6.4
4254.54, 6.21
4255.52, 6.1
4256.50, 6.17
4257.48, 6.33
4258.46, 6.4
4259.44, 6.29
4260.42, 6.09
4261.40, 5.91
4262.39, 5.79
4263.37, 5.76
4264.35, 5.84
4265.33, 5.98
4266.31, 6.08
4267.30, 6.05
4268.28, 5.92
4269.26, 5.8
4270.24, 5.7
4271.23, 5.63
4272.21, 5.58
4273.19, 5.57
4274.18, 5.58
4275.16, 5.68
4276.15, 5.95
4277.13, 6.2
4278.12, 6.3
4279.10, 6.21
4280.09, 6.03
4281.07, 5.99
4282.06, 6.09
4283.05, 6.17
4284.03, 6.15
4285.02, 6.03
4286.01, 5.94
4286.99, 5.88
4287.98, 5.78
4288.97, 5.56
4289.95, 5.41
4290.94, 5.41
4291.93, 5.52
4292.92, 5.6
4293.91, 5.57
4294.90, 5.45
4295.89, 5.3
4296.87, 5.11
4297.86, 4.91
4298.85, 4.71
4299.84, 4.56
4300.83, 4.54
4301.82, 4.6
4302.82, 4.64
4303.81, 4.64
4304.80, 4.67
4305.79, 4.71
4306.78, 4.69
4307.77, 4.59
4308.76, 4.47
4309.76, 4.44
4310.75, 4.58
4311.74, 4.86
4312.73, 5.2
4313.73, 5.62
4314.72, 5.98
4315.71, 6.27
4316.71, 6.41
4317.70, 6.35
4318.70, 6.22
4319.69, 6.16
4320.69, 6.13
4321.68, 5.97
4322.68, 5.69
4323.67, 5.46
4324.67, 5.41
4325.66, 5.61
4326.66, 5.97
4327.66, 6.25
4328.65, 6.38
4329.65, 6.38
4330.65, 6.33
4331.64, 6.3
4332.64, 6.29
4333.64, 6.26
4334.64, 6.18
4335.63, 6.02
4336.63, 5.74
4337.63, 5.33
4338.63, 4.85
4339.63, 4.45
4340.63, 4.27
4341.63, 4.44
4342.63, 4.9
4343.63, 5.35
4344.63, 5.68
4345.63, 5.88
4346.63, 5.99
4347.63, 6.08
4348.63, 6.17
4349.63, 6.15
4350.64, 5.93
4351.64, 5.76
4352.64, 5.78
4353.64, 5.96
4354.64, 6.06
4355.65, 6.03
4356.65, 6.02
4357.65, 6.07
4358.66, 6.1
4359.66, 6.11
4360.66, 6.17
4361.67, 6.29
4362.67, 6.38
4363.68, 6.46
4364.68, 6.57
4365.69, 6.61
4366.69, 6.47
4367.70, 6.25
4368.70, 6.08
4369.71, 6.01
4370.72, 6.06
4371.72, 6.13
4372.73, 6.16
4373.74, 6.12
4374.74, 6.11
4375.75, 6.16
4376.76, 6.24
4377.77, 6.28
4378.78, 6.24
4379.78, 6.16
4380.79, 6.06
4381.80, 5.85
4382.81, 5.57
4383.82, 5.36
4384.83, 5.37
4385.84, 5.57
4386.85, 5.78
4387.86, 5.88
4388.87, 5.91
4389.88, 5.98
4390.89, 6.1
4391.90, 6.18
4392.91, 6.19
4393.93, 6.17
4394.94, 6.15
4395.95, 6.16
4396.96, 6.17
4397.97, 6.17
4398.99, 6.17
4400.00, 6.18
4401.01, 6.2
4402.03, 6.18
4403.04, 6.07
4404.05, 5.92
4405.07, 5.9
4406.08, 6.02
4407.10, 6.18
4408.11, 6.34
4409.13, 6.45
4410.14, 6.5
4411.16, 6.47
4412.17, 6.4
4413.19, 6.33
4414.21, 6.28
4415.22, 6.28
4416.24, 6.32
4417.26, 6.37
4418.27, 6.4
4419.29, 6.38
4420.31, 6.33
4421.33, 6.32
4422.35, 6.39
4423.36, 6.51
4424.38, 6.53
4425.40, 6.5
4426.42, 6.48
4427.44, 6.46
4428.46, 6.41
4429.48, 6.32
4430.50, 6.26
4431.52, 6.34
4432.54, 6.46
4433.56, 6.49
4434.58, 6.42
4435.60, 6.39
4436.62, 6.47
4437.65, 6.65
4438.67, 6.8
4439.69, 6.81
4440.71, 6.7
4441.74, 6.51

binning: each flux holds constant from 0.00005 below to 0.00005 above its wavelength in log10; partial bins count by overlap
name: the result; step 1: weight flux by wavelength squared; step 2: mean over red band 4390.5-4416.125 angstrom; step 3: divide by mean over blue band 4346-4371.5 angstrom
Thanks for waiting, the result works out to 1.0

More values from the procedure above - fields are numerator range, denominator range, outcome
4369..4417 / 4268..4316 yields 1.18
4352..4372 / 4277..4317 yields 1.19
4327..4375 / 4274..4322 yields 1.11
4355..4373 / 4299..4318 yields 1.27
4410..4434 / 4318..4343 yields 1.16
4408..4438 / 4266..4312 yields 1.26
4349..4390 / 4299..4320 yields 1.21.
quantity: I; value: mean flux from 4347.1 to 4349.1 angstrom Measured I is 6.13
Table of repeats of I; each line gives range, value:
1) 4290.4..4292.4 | 5.45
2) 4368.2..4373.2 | 6.09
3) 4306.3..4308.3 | 4.65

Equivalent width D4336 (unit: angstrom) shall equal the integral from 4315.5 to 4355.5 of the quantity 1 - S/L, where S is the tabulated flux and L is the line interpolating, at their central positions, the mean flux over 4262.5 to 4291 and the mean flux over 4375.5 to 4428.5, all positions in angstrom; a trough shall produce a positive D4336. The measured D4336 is 1.3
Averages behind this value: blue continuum 5.88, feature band 5.82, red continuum 6.17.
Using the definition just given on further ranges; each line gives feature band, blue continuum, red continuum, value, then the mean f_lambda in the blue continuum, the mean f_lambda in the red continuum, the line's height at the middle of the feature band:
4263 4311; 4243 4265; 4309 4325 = 3.0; 6.02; 5.65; 5.83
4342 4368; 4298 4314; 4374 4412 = -2.7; 4.71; 6.07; 5.48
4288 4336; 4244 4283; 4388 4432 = 4.6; 5.97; 6.26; 6.06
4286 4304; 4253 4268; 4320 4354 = 2.2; 6.09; 5.75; 5.94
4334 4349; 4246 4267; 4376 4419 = 1.6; 6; 6.11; 6.07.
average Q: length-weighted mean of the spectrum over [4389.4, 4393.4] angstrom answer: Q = 6.12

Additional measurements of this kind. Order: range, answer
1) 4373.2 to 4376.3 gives 6.13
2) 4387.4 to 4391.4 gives 5.97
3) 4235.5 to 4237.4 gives 5.79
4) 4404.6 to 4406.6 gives 5.96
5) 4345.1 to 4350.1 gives 6.06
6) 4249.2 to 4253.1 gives 5.96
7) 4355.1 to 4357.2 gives 6.02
